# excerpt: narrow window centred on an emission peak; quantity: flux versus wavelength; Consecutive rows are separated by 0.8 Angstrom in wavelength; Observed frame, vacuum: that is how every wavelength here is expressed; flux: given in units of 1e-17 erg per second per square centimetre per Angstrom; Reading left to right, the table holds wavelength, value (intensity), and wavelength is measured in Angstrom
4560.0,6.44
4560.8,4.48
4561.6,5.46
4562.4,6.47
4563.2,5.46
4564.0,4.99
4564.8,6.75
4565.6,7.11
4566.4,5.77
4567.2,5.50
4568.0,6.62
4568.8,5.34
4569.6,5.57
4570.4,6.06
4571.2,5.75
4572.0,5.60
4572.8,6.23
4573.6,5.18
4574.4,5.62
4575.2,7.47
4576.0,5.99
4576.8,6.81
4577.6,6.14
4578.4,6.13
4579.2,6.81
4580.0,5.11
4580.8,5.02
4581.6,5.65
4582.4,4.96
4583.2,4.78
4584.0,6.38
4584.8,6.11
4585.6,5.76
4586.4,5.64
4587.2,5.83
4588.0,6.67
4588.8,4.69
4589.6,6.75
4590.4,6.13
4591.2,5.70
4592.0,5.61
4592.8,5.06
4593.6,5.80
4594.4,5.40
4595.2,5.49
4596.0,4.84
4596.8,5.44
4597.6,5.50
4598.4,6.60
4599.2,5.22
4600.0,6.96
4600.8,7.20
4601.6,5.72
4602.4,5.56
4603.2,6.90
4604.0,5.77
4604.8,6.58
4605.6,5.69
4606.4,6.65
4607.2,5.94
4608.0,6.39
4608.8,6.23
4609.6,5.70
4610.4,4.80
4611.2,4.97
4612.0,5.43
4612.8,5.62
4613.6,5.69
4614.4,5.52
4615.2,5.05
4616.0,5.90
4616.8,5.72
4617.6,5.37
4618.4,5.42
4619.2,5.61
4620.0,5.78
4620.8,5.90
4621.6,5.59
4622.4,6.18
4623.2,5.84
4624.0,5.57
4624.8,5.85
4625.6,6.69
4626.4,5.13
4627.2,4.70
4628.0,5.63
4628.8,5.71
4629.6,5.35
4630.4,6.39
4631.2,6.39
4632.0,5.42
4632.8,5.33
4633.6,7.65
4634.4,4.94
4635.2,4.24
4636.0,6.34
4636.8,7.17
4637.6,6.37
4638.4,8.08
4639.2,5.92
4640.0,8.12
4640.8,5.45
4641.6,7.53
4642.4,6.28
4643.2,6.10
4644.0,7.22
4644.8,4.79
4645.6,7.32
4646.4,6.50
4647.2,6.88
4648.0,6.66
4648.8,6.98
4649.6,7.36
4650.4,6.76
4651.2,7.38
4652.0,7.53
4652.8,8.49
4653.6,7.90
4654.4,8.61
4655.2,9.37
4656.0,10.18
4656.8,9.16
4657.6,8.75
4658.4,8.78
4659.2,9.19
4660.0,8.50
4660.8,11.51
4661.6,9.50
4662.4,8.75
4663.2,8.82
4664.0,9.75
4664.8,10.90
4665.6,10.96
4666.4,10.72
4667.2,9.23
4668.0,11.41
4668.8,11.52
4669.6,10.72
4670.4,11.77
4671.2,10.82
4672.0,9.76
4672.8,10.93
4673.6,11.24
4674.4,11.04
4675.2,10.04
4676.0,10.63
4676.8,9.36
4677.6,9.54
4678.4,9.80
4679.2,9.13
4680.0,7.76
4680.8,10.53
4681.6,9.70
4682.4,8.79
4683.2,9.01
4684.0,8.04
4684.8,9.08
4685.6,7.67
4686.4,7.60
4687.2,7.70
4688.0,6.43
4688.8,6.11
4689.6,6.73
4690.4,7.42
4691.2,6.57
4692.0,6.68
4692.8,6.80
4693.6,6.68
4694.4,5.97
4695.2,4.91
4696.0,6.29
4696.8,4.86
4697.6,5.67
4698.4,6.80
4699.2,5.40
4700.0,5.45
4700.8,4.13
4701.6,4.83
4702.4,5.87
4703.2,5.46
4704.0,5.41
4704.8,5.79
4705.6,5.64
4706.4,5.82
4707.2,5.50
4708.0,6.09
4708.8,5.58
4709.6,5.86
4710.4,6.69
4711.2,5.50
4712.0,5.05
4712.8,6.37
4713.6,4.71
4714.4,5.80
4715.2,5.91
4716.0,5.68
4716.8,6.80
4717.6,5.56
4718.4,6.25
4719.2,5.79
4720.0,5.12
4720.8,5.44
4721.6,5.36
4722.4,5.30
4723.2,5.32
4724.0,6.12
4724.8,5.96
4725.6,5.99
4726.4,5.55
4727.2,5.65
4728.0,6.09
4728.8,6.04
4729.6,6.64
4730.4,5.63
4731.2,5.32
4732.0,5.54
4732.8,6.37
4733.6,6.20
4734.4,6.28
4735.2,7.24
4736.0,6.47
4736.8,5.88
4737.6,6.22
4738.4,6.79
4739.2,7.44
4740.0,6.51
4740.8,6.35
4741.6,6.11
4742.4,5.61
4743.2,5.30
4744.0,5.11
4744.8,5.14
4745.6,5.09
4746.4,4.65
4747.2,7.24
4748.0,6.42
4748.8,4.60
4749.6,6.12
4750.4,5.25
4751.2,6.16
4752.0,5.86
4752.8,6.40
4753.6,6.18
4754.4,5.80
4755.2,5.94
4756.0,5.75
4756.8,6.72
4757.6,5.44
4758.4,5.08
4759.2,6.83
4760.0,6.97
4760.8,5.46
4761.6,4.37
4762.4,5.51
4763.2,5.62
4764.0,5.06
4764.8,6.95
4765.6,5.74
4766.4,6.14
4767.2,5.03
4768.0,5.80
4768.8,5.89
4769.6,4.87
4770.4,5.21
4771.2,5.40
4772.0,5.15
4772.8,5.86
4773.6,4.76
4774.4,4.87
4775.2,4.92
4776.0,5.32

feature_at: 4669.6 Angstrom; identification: Mg II 2798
